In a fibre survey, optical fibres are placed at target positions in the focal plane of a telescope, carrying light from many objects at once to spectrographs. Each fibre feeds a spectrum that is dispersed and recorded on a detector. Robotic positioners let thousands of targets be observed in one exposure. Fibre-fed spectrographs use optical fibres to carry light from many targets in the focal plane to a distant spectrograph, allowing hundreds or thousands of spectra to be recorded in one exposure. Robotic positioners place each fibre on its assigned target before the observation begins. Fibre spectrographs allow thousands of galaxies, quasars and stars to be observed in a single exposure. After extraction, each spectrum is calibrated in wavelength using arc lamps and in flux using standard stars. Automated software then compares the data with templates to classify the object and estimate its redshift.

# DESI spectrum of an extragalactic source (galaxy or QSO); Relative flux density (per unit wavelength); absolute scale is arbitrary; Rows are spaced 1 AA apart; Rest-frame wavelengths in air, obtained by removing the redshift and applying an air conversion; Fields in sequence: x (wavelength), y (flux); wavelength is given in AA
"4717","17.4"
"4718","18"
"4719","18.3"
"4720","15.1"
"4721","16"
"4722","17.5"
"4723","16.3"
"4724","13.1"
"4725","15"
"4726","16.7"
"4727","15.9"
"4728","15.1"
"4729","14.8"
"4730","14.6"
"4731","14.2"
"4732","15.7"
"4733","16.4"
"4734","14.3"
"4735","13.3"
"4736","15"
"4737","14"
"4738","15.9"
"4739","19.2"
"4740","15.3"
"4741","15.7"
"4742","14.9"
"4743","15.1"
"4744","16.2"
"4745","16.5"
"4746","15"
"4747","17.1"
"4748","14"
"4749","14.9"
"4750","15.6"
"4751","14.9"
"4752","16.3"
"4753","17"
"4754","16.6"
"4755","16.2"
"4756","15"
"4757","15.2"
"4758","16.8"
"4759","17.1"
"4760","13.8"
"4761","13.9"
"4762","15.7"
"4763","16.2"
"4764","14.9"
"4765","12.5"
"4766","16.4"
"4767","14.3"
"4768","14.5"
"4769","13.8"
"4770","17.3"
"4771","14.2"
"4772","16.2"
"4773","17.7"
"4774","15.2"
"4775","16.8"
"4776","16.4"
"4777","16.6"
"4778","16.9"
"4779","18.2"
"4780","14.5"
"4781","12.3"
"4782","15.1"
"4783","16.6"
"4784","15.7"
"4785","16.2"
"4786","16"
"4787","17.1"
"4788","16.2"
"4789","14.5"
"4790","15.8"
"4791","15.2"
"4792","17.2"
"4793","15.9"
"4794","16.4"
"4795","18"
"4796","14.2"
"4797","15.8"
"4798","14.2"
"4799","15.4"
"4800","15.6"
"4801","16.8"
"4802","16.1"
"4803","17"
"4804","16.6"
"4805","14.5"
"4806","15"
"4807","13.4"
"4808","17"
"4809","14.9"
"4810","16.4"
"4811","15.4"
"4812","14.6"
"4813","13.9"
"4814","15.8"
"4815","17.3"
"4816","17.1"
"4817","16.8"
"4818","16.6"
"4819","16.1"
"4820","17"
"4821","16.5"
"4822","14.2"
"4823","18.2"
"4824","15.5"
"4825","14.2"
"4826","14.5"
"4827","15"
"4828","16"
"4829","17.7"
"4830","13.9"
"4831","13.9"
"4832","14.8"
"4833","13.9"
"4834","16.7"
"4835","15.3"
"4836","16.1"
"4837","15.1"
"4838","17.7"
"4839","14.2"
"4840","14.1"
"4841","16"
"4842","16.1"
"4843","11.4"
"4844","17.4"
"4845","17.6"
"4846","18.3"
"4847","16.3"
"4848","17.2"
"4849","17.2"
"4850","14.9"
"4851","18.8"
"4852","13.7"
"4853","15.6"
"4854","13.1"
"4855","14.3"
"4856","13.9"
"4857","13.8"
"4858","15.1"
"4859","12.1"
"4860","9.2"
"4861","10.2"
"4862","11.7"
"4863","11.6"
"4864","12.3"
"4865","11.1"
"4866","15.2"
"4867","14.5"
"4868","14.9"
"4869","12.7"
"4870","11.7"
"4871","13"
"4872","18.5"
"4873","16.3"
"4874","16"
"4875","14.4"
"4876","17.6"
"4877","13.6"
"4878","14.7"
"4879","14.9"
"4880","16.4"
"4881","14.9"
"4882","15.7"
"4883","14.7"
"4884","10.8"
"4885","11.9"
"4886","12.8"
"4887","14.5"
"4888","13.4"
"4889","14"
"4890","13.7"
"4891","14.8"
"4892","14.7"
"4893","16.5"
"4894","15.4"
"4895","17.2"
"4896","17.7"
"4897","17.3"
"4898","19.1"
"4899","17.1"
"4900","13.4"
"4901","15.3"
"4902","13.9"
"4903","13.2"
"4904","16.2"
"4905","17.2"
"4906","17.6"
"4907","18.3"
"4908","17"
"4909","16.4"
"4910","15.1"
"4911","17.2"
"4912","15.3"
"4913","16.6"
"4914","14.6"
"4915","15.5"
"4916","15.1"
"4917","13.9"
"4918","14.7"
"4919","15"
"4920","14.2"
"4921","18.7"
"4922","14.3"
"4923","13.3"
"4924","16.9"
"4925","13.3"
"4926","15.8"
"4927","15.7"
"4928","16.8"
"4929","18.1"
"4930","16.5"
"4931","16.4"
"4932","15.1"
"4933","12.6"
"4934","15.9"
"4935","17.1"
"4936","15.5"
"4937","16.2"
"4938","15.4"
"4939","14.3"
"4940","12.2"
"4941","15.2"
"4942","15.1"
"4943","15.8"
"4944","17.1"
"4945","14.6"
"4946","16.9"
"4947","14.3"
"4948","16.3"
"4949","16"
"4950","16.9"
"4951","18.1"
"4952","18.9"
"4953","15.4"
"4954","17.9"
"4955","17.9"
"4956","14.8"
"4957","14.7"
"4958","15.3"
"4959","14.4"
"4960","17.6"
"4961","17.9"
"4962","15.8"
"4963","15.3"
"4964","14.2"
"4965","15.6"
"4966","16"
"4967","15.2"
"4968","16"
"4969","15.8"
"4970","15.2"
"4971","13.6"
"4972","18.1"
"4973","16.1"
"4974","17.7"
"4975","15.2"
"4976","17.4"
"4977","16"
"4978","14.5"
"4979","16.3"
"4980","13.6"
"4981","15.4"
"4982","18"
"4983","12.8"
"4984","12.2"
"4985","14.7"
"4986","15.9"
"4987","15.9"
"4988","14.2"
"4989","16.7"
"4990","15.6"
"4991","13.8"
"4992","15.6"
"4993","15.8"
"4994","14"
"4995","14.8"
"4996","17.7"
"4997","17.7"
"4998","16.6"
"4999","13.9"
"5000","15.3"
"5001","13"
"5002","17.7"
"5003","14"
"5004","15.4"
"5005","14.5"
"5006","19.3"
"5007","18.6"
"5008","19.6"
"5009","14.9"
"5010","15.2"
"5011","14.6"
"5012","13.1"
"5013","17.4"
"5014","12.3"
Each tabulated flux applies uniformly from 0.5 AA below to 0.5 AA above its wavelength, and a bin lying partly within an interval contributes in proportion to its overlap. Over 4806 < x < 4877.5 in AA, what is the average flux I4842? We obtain 15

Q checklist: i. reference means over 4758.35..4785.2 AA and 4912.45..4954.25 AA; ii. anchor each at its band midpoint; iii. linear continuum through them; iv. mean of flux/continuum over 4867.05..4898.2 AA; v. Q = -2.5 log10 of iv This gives 0.050 mag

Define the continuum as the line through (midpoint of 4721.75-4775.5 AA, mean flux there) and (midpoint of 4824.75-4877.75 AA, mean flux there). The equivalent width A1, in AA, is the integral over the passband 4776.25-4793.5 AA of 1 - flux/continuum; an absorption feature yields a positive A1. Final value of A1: -0.8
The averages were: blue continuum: 15.5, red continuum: 14.7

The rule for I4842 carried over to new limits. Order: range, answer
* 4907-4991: 15.7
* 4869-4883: 15.1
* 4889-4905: 15.7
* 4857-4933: 14.9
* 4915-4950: 15.4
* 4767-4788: 15.8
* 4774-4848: 15.8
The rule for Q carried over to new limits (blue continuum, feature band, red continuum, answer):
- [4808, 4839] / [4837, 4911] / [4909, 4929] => 0.05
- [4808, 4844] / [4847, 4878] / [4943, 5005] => 0.10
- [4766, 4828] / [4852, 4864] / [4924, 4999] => 0.23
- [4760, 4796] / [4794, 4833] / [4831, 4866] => -0.04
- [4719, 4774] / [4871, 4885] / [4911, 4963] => 0.04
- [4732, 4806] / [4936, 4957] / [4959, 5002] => -0.02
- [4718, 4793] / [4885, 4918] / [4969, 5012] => 0.00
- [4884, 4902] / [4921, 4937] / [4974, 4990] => -0.03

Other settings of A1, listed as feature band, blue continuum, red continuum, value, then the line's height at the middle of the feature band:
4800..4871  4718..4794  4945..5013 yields 2.9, 15.7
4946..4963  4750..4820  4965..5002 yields -0.9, 15.5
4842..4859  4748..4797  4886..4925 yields 0.2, 15.6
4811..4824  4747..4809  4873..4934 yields -0.4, 15.6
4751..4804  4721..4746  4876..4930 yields -1.1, 15.4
